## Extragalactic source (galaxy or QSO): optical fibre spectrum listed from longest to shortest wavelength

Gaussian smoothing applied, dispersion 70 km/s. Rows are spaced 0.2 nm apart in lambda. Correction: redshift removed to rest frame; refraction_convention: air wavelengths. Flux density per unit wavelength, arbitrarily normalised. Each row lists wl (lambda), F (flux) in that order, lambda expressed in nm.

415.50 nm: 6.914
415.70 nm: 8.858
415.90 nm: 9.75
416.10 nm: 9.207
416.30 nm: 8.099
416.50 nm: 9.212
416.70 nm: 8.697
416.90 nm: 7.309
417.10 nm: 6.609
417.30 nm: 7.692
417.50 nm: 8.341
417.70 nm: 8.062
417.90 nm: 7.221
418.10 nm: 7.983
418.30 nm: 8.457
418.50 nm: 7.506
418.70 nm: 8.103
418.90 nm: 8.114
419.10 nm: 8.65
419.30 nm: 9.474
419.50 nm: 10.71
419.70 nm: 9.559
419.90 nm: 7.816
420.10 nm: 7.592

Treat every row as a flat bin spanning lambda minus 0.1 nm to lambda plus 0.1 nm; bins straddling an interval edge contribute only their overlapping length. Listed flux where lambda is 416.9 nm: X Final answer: 7.309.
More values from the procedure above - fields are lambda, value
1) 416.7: 8.697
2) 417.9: 7.221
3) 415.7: 8.858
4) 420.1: 7.592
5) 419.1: 8.65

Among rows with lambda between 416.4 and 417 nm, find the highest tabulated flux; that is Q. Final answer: 9.212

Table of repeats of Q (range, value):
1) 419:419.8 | 10.71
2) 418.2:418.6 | 8.457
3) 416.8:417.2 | 7.309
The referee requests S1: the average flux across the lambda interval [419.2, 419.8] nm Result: 9.91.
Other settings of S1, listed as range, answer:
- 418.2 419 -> 8.04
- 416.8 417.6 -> 7.49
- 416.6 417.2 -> 7.54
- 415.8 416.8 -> 8.99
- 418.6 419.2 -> 8.29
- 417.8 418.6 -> 7.79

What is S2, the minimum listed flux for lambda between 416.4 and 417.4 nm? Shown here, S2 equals 6.609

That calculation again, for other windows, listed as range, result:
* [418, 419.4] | 7.506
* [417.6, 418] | 7.221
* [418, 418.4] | 7.983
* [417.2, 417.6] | 7.692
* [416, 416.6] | 8.099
